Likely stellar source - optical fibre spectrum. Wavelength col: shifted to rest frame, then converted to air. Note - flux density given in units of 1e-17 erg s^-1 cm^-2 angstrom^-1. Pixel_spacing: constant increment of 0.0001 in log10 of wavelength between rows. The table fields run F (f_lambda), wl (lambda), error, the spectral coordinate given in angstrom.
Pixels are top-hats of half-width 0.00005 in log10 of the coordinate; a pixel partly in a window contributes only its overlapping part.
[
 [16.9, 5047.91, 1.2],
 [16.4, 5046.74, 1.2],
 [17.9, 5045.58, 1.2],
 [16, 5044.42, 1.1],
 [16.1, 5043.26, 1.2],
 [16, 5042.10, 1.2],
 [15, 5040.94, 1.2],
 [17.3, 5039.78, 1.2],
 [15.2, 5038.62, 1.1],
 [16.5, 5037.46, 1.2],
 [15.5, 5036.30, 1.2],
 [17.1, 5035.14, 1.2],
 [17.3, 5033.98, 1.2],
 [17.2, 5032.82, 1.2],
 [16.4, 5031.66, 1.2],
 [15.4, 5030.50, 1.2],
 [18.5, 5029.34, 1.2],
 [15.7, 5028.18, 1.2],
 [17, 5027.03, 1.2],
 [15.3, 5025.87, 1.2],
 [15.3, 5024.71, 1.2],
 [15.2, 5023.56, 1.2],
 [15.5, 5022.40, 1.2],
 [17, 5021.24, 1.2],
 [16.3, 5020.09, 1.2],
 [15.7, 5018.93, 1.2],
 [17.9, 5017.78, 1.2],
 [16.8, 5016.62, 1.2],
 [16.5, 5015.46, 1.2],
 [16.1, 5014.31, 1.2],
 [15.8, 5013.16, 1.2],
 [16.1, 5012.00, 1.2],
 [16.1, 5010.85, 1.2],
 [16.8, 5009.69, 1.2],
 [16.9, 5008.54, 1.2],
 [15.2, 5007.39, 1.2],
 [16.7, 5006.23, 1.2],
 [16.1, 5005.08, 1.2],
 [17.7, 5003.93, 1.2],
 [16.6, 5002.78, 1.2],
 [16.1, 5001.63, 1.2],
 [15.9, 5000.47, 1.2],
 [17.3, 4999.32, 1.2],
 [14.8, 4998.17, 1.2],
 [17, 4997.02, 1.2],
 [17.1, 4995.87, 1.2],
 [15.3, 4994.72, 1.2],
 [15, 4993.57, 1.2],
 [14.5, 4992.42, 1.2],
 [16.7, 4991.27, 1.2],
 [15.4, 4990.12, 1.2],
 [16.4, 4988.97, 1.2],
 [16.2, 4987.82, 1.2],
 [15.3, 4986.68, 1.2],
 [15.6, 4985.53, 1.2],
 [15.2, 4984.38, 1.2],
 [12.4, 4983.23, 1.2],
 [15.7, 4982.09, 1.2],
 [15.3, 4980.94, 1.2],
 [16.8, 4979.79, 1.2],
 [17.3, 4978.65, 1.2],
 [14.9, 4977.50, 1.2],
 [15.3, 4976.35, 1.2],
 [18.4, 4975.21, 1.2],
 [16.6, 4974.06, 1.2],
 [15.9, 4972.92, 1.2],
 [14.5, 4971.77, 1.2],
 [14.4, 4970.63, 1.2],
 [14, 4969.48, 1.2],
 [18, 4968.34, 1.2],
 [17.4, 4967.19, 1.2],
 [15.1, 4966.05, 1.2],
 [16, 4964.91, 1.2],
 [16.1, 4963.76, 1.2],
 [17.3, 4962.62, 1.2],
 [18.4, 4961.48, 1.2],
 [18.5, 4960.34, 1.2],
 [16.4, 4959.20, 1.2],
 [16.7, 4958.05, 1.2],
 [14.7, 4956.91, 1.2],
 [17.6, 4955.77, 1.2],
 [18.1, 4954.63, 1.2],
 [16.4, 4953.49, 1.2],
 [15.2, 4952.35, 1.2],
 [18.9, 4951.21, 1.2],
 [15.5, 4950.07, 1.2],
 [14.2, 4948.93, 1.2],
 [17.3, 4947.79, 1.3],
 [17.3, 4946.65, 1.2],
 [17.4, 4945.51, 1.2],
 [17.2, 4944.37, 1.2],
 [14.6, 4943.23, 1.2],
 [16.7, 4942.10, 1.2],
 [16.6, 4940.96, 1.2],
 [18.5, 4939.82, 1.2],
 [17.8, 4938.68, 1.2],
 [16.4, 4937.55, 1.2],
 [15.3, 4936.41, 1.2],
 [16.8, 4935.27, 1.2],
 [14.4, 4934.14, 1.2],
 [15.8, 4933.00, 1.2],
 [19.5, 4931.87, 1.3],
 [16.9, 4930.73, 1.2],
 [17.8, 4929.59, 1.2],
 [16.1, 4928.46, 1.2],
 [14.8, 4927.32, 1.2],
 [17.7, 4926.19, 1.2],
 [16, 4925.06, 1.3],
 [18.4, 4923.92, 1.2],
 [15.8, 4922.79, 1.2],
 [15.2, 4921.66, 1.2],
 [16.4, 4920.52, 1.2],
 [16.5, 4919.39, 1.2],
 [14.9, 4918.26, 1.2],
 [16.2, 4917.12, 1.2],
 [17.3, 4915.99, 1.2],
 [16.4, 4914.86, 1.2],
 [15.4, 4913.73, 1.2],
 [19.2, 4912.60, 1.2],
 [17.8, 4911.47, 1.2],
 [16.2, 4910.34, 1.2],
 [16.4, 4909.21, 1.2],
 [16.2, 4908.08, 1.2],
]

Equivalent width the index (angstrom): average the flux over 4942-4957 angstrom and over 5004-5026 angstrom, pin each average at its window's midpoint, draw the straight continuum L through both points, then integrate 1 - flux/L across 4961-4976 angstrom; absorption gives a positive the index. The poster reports 0.2 angstrom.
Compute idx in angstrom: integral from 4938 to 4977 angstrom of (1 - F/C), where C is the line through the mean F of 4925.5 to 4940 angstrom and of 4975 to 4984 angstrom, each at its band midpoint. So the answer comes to -0.98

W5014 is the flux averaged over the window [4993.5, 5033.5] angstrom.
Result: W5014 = 16.3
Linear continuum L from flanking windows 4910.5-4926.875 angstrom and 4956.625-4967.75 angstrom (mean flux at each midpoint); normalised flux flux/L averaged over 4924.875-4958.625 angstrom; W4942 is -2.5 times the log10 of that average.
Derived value 0.00 mag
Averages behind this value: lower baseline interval 16.6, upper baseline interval 16.7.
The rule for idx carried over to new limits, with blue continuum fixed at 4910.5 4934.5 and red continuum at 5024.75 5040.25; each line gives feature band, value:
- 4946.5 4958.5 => 0.04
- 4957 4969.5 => -0.16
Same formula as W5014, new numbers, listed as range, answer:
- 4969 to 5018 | 16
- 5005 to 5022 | 16.4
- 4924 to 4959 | 16.6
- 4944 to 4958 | 16.6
